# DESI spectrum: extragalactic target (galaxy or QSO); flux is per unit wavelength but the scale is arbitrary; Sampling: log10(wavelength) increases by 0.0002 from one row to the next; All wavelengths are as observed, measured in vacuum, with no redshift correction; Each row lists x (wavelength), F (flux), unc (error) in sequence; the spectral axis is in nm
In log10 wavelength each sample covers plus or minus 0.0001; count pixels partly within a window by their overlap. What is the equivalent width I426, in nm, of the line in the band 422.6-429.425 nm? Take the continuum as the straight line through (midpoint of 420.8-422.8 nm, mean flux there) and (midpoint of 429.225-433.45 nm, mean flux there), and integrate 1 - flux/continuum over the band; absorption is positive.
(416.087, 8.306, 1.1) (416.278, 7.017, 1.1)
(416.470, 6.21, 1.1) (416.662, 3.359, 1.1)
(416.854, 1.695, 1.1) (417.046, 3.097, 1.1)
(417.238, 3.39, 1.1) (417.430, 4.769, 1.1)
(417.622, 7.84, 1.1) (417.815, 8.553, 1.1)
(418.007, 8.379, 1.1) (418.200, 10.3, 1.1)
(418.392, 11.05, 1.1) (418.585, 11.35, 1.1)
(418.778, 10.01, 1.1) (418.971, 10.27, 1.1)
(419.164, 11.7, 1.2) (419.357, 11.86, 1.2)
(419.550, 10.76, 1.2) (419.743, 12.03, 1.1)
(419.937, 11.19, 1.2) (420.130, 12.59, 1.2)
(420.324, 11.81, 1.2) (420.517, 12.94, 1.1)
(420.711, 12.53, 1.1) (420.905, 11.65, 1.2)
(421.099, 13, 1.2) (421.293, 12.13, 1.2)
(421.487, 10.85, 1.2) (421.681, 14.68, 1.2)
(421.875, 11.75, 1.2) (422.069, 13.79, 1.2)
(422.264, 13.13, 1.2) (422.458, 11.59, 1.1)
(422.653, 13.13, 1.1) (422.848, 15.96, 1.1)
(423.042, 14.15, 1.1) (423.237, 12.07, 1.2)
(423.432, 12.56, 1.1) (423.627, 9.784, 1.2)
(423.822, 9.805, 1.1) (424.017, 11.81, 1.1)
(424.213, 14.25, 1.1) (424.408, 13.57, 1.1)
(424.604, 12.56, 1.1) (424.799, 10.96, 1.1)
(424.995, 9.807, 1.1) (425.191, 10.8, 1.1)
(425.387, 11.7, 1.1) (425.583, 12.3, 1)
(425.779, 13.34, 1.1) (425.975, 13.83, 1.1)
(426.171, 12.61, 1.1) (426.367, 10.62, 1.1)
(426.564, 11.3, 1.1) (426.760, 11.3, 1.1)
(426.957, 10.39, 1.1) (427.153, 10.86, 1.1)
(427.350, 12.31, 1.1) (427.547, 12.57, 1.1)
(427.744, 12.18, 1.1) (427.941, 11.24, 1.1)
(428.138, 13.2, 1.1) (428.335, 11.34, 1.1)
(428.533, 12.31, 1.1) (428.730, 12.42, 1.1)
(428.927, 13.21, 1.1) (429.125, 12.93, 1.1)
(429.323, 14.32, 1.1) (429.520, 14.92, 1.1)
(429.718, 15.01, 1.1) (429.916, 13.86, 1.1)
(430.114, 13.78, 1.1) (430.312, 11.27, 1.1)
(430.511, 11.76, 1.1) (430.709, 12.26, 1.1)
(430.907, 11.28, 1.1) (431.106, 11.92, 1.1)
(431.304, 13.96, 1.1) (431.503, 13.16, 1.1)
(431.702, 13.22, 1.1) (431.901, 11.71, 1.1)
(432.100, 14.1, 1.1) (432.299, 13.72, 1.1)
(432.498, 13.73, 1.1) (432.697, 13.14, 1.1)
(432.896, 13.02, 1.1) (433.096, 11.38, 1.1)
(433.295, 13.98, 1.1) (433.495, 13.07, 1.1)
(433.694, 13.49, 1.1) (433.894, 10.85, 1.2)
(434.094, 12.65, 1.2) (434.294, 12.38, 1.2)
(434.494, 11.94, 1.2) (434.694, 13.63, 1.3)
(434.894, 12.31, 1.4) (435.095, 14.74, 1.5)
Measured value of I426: 0.34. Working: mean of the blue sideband 12.7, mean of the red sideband 13.1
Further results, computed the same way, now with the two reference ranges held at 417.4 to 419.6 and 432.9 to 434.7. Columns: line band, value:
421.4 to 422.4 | -0.224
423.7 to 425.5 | -0.121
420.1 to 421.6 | -0.280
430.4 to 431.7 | -0.039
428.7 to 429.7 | -0.170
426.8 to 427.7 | -0.011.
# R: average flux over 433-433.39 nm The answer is 12.7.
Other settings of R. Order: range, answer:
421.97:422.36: 13.4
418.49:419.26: 10.8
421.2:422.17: 12.6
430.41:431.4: 12.2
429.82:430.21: 13.8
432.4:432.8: 13.4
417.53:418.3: 8.79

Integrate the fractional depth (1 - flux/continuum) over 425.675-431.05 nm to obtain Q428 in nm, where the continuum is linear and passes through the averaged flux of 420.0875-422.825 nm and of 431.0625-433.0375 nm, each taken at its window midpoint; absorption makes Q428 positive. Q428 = 0.22 nm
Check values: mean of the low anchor 12.6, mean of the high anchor 13.2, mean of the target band 12.5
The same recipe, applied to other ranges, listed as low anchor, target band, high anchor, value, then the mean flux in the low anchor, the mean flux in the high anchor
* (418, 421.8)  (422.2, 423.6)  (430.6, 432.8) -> -0.13 nm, 11.6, 12.9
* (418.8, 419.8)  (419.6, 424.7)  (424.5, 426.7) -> -0.46 nm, 11.2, 11.8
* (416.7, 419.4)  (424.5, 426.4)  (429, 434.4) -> -0.21 nm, 7.99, 13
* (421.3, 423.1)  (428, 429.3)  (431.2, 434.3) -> 0.04 nm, 13.2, 13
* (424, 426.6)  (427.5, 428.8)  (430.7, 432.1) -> 0.02 nm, 12.1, 12.6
